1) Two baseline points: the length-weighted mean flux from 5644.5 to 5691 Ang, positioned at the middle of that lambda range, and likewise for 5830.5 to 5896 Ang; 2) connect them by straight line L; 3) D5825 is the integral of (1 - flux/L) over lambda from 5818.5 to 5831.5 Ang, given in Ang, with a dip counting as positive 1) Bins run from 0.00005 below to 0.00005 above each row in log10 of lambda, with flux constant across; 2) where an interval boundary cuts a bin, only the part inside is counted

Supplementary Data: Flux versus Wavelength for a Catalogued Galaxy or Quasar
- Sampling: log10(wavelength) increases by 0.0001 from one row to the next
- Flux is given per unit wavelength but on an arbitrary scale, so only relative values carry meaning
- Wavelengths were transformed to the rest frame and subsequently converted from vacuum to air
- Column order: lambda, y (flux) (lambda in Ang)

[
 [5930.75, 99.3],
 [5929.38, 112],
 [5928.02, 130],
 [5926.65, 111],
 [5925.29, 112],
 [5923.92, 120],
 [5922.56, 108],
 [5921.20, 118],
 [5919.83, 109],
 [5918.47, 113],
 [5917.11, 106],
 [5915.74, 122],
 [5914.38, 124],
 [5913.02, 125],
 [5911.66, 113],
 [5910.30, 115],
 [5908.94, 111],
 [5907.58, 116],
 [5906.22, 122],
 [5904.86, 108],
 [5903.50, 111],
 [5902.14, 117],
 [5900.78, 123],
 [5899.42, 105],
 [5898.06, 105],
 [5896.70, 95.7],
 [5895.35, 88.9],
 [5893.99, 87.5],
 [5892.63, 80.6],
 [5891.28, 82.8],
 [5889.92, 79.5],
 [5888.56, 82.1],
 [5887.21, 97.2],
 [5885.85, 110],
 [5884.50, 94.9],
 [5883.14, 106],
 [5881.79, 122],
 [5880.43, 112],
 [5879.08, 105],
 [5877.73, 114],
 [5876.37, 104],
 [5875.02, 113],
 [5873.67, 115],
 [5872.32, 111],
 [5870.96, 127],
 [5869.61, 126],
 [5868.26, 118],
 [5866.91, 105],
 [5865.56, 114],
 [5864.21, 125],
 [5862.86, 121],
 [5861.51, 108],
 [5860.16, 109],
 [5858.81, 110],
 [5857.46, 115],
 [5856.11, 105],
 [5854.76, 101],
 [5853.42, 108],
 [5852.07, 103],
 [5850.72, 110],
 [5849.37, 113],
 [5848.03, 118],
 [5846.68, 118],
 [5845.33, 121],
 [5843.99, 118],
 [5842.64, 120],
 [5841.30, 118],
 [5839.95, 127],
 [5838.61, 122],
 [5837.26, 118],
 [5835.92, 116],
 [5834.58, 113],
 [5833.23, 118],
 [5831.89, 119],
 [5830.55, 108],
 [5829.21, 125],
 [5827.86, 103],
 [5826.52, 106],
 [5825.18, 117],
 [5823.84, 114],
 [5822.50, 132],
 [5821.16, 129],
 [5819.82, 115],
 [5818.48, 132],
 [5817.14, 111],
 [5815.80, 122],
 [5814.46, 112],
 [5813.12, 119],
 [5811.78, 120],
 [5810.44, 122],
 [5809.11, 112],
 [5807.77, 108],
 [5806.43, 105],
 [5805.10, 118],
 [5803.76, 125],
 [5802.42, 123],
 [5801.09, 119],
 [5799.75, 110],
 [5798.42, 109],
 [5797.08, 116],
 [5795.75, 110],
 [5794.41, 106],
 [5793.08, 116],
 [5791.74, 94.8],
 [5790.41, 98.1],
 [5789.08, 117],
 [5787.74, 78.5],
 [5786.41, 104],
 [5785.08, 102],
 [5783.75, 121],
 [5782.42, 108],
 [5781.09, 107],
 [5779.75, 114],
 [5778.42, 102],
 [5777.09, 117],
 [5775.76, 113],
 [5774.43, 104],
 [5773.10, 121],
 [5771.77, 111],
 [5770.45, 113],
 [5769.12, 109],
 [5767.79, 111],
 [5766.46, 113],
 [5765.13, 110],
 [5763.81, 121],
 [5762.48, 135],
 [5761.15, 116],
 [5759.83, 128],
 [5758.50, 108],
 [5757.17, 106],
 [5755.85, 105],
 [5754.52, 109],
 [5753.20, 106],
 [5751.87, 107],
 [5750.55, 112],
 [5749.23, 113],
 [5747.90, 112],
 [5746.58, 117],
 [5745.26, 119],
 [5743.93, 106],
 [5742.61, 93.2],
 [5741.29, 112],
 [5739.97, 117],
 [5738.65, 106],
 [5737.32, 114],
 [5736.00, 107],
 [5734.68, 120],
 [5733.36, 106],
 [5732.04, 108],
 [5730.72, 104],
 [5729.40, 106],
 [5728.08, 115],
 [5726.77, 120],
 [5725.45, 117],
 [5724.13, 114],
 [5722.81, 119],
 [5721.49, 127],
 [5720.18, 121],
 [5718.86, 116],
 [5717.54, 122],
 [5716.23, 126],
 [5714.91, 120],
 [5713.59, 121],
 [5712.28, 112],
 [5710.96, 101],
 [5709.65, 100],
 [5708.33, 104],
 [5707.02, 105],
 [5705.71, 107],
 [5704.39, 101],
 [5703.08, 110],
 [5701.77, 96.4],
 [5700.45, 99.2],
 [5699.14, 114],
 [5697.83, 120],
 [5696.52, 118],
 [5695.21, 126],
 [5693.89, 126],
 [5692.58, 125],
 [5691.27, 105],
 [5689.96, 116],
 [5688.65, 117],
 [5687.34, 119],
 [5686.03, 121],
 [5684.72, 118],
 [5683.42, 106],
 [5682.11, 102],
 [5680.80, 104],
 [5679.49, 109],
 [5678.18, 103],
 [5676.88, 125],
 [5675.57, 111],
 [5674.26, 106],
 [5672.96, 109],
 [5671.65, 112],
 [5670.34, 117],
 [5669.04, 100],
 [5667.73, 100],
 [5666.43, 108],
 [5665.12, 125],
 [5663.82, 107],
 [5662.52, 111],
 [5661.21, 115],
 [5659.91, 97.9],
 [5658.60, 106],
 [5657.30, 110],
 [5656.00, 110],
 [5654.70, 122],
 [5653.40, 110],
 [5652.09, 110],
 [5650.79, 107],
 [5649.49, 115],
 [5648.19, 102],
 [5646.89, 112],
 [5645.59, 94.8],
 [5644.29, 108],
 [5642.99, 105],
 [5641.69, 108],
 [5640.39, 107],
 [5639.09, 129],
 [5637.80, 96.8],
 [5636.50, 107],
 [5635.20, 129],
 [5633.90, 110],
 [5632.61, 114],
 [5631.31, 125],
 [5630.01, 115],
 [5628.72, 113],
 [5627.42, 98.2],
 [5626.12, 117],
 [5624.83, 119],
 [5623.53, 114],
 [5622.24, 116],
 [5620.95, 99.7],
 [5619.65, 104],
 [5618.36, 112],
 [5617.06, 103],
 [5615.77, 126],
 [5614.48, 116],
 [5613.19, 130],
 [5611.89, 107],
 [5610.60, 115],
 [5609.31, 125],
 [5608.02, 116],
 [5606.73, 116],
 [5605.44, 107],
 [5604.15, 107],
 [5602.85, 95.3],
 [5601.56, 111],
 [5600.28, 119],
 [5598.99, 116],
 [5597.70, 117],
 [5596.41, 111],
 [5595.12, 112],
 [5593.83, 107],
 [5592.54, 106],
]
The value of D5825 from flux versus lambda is -0.9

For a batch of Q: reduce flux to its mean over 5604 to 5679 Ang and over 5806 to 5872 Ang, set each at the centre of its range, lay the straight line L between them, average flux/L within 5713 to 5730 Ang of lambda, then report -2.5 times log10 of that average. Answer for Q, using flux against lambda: -0.05 mag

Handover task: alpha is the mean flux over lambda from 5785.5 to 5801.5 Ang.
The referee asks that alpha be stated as 106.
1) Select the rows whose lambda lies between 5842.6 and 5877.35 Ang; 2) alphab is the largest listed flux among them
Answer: 127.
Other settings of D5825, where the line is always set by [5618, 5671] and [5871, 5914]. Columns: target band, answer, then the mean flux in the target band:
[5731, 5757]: -0.3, 110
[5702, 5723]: -0.7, 113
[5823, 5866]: -3.1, 114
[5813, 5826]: -1.6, 120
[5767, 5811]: -1.1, 110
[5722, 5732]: -0.4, 113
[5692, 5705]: -0.5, 114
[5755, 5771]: -0.9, 114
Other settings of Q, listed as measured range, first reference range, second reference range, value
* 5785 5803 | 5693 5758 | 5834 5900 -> 0.03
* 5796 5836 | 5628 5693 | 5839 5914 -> -0.06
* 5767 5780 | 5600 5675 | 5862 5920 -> -0.02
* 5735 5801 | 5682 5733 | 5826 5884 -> 0.03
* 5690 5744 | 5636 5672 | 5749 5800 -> -0.03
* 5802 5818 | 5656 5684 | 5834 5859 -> -0.03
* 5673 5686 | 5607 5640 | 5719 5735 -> 0.04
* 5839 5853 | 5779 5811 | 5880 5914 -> -0.09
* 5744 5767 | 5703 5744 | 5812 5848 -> 0.00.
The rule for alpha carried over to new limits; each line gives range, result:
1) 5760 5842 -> 114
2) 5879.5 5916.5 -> 106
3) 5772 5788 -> 108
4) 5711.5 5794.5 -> 112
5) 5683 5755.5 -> 113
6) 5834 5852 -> 117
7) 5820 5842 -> 118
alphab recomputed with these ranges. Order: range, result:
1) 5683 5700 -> 126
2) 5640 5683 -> 125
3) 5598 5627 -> 130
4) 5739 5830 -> 135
